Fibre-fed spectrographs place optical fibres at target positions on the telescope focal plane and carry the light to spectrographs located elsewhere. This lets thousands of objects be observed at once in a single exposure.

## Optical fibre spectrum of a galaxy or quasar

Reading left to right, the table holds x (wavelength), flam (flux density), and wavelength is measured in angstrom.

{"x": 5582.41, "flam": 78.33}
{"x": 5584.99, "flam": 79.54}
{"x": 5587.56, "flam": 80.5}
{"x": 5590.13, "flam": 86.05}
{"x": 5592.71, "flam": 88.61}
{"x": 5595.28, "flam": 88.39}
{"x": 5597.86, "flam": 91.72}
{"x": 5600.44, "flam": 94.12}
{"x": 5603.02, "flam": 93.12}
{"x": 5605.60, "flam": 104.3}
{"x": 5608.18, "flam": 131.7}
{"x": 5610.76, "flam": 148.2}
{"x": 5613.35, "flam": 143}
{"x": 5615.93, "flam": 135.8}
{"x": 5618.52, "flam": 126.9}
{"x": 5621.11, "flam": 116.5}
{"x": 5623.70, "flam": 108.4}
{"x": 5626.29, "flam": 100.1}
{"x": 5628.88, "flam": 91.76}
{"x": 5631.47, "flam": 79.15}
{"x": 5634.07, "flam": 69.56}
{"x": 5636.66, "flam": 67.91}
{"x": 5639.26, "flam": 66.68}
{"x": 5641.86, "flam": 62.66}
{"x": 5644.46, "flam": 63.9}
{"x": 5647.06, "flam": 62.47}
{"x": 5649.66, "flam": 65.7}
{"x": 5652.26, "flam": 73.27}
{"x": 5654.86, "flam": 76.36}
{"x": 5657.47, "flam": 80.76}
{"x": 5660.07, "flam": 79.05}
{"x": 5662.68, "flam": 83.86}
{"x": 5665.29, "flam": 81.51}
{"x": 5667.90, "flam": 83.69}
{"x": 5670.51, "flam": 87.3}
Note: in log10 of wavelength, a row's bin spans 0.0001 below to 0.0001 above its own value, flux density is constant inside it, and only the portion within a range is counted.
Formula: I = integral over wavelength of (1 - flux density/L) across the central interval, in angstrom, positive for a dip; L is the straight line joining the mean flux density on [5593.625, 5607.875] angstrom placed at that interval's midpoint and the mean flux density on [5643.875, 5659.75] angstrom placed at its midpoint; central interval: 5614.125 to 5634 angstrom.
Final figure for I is -4.9 angstrom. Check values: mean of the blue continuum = 96.8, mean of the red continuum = 71.3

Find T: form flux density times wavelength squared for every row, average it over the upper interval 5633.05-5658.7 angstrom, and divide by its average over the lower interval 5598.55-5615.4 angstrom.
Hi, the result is 0.6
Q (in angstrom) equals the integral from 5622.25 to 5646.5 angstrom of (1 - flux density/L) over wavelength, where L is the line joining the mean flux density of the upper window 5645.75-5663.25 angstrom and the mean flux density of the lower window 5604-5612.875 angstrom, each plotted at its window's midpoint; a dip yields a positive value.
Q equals 4.9 angstrom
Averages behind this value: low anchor 128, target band 78.6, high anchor 74.1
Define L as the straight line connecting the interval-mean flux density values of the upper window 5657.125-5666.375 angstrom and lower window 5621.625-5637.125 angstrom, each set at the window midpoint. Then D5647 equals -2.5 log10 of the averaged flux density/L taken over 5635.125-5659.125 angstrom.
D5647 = 0.22 mag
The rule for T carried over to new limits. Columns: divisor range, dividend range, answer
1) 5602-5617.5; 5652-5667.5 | 0.64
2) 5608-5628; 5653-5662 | 0.64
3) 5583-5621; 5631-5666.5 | 0.69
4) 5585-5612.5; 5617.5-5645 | 0.87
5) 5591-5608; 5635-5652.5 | 0.70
